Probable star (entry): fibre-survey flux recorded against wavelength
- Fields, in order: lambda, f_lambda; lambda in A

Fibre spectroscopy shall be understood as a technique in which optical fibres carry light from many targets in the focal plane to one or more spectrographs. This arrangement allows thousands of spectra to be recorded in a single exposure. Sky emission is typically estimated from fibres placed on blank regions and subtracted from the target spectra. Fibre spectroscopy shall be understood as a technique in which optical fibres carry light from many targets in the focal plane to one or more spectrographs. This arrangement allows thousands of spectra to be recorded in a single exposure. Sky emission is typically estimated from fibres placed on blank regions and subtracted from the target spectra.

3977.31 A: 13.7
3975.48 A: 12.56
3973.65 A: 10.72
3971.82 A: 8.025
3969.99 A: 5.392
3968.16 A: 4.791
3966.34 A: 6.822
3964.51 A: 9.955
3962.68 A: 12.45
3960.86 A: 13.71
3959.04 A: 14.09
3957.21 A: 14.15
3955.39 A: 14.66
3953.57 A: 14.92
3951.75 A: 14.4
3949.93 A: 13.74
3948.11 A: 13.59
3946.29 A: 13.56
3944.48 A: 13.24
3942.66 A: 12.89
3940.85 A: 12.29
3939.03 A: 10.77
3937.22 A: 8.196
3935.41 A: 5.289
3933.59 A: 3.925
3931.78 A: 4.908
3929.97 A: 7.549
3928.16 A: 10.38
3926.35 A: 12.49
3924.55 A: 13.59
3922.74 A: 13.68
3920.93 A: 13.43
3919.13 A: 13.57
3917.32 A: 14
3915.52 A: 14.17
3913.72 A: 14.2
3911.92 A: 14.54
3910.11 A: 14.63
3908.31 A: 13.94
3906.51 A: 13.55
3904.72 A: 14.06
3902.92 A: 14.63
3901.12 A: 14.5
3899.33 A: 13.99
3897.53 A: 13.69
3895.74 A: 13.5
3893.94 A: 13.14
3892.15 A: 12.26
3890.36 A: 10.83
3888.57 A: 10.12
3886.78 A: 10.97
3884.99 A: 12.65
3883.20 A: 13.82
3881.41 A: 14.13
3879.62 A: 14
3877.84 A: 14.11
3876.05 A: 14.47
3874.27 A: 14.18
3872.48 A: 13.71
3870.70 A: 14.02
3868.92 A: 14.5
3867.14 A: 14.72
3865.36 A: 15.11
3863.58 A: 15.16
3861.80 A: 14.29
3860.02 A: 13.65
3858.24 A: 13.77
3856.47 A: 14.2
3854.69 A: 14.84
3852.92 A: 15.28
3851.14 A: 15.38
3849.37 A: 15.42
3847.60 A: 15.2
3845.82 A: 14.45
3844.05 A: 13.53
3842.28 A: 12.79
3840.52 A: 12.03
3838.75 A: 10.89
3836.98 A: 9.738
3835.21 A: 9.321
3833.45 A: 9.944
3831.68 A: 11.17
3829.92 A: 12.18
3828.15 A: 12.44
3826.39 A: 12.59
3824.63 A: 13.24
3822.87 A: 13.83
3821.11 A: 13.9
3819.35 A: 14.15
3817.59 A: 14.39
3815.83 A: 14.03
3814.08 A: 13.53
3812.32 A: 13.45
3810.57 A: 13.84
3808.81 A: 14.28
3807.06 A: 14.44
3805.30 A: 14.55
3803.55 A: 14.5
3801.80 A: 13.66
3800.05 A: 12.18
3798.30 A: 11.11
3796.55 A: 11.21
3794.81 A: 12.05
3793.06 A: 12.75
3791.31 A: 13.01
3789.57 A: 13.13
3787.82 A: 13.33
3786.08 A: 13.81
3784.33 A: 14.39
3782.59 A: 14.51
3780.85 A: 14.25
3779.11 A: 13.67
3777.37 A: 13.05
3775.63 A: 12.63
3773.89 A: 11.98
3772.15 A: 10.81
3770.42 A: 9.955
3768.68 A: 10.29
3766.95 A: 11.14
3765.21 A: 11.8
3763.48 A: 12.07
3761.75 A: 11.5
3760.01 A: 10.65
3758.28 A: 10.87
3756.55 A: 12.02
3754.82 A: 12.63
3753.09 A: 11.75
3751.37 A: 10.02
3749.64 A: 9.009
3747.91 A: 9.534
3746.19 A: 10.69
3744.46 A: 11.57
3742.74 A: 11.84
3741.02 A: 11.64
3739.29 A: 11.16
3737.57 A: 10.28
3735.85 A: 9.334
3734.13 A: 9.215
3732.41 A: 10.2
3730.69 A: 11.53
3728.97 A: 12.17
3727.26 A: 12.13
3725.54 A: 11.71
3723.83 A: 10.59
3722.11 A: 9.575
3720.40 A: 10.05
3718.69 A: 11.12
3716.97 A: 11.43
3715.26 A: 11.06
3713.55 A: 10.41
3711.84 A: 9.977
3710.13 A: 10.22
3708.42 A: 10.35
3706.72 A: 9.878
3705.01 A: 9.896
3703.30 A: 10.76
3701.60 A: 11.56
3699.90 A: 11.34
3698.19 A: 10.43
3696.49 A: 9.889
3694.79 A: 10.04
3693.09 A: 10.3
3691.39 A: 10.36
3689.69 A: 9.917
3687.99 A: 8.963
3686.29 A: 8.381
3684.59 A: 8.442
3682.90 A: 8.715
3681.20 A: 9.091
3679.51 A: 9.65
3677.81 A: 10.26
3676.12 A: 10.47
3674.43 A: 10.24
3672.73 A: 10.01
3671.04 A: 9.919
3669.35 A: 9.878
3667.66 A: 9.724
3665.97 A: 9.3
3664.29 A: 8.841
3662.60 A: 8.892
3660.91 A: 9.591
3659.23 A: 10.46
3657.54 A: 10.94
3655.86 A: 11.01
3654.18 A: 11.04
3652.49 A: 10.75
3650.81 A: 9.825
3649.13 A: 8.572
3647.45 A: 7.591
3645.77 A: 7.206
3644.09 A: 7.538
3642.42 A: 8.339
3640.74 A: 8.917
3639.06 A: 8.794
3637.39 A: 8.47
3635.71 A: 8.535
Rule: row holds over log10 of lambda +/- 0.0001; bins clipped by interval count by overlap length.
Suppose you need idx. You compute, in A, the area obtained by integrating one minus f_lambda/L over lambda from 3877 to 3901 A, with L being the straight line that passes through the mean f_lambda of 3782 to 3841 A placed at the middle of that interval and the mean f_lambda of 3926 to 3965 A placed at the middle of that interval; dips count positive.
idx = -1.8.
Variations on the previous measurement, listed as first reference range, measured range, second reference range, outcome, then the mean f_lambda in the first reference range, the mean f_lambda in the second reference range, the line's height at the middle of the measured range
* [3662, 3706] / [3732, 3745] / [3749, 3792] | 0.7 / 9.82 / 12.1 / 11.3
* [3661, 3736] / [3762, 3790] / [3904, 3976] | -5.0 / 10.1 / 11.7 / 10.6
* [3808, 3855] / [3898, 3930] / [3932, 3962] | -3.3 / 13.2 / 11.9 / 12.3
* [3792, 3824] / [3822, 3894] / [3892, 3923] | 2.4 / 13.4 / 13.9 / 13.7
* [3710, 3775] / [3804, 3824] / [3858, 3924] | -2.9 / 10.9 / 13.7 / 12.3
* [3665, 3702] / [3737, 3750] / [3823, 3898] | 0.2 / 9.84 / 13.2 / 11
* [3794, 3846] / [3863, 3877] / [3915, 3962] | -2.3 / 12.8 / 12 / 12.4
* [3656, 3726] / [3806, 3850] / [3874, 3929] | -2.7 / 10.1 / 13.4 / 12.2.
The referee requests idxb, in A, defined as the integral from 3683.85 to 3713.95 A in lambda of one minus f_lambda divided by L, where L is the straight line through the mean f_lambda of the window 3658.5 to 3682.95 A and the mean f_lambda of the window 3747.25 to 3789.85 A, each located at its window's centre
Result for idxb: 0.8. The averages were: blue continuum 9.7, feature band 10.1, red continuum 11.9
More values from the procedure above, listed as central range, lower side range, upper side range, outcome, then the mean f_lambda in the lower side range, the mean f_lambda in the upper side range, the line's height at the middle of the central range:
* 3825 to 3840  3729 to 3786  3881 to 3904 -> 1.4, 11.5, 12.9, 12.3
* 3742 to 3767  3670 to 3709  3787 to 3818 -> 1.5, 9.95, 13.3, 11.9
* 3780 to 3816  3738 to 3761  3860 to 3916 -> -4.4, 11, 13.7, 12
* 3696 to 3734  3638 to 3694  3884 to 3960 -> -2.6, 9.45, 12.4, 10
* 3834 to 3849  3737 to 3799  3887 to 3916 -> 0.5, 11.8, 13.4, 12.7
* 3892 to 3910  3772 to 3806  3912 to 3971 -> -3.0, 13.1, 11.4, 11.9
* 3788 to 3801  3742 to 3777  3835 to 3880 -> -0.2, 11.2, 13.9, 12.1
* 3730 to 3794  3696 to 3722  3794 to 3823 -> 2.4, 10.5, 13.5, 12.1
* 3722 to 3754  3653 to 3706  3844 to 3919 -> 1.0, 9.95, 13.9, 11.1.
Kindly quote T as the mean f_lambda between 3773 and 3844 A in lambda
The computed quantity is 12.9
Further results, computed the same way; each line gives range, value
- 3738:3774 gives 11.1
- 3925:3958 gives 11.2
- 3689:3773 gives 10.8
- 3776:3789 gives 13.8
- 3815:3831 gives 13.4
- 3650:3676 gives 10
